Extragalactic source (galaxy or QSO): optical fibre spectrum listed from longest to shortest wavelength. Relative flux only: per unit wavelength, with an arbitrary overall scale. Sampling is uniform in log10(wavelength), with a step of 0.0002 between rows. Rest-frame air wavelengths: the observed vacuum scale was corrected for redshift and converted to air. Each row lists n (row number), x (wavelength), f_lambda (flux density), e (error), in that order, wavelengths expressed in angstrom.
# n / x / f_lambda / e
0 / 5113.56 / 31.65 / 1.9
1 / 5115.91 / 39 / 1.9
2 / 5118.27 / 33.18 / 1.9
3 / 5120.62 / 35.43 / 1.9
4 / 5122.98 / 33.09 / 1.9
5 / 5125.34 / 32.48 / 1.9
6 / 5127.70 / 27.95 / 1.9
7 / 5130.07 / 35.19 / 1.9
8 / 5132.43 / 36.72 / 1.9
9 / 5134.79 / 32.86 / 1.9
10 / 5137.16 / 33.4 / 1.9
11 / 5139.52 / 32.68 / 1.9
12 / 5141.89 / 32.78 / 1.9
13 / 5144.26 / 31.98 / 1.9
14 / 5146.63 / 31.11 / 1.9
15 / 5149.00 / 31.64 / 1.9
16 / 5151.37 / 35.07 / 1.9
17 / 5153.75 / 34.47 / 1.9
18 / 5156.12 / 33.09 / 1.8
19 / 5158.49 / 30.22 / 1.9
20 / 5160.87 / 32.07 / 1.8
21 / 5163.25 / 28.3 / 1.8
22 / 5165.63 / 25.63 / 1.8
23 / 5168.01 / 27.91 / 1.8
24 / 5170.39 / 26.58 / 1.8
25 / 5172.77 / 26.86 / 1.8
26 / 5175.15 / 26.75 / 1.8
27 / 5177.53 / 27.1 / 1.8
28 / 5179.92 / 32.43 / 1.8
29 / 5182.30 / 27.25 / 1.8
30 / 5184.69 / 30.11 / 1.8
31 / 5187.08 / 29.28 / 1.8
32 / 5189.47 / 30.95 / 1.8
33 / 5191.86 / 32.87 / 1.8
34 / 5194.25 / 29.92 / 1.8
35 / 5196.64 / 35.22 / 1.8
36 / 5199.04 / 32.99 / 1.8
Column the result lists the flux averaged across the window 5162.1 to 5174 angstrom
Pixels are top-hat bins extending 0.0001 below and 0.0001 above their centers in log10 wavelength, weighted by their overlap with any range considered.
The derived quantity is 27.1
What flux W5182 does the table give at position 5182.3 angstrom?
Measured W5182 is 27.25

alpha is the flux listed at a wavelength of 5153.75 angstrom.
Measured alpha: 34.47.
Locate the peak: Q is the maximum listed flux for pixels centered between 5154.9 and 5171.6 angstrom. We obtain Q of 33.09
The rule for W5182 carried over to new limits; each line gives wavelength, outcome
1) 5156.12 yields 33.09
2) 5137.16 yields 33.4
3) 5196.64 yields 35.22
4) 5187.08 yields 29.28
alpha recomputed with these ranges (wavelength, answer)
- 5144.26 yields 31.98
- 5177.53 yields 27.1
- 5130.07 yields 35.19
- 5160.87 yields 32.07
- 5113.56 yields 31.65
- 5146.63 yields 31.11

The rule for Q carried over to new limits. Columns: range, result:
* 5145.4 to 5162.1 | 35.07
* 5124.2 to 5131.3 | 35.19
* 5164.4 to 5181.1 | 32.43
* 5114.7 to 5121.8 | 39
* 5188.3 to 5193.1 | 32.87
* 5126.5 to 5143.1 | 36.72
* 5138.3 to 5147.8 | 32.78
